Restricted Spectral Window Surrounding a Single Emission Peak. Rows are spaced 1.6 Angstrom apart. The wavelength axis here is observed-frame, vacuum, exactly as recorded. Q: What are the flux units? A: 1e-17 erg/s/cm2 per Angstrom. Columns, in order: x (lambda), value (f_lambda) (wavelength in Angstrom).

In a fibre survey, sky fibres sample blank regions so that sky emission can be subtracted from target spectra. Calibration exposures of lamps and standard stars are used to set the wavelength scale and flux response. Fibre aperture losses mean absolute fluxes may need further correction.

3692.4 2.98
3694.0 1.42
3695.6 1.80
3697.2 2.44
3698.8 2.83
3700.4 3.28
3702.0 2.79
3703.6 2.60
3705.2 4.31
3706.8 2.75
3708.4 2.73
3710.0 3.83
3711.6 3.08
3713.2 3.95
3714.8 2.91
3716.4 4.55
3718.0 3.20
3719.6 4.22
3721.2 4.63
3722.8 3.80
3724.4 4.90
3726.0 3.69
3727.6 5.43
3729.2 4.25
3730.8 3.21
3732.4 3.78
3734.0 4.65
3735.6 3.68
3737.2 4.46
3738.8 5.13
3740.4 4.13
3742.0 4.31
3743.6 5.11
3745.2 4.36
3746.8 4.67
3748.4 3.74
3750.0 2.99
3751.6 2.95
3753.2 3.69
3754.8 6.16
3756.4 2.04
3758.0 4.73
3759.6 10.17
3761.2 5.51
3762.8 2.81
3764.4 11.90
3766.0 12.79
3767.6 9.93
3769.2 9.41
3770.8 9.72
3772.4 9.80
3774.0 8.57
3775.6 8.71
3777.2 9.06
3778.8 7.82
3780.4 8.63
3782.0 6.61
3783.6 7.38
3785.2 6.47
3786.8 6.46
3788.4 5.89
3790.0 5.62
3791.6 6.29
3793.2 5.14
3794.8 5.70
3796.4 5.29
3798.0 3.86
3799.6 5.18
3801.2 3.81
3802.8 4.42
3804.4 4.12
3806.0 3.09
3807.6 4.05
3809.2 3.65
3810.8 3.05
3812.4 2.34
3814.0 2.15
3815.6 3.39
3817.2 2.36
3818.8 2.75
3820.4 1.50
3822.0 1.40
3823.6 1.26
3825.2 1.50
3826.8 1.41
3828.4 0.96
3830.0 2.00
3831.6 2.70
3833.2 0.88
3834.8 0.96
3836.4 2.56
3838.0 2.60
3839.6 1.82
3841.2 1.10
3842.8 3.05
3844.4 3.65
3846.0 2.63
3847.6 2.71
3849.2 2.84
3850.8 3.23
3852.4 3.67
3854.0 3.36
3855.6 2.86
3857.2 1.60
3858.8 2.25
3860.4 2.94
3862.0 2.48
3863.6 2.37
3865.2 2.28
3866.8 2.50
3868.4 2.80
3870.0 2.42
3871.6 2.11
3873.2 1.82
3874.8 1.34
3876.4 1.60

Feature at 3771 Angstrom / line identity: Lyman alpha 1216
